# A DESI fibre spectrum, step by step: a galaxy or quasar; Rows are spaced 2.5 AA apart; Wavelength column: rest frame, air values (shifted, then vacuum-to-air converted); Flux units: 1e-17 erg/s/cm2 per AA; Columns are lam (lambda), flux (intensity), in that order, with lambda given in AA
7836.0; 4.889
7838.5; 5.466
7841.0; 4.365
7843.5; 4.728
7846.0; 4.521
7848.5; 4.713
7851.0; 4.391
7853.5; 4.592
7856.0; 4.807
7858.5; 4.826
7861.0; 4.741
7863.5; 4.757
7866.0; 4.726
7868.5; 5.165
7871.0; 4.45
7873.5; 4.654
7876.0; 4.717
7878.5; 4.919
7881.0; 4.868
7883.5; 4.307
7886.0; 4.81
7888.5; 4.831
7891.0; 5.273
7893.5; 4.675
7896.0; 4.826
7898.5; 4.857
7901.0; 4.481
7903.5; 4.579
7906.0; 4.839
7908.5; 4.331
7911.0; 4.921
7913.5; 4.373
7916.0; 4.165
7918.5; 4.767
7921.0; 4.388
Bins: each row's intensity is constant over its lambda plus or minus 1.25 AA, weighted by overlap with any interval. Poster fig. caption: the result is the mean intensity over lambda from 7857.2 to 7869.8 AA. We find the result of 4.84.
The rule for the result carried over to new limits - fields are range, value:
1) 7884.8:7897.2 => 4.88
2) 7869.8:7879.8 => 4.69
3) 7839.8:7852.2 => 4.54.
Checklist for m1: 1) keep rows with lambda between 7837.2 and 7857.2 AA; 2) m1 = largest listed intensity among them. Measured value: 5.466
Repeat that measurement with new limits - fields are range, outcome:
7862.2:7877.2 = 5.165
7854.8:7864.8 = 4.826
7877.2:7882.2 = 4.919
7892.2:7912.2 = 4.921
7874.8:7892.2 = 5.273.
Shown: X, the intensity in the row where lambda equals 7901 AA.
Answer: 4.481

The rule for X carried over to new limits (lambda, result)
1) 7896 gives 4.826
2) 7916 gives 4.165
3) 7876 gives 4.717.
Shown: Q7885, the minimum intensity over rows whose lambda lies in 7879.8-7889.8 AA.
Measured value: 4.307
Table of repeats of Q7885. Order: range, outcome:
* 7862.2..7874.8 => 4.45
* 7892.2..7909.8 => 4.331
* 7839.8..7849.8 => 4.365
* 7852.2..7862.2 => 4.592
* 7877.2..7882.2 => 4.868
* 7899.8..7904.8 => 4.481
